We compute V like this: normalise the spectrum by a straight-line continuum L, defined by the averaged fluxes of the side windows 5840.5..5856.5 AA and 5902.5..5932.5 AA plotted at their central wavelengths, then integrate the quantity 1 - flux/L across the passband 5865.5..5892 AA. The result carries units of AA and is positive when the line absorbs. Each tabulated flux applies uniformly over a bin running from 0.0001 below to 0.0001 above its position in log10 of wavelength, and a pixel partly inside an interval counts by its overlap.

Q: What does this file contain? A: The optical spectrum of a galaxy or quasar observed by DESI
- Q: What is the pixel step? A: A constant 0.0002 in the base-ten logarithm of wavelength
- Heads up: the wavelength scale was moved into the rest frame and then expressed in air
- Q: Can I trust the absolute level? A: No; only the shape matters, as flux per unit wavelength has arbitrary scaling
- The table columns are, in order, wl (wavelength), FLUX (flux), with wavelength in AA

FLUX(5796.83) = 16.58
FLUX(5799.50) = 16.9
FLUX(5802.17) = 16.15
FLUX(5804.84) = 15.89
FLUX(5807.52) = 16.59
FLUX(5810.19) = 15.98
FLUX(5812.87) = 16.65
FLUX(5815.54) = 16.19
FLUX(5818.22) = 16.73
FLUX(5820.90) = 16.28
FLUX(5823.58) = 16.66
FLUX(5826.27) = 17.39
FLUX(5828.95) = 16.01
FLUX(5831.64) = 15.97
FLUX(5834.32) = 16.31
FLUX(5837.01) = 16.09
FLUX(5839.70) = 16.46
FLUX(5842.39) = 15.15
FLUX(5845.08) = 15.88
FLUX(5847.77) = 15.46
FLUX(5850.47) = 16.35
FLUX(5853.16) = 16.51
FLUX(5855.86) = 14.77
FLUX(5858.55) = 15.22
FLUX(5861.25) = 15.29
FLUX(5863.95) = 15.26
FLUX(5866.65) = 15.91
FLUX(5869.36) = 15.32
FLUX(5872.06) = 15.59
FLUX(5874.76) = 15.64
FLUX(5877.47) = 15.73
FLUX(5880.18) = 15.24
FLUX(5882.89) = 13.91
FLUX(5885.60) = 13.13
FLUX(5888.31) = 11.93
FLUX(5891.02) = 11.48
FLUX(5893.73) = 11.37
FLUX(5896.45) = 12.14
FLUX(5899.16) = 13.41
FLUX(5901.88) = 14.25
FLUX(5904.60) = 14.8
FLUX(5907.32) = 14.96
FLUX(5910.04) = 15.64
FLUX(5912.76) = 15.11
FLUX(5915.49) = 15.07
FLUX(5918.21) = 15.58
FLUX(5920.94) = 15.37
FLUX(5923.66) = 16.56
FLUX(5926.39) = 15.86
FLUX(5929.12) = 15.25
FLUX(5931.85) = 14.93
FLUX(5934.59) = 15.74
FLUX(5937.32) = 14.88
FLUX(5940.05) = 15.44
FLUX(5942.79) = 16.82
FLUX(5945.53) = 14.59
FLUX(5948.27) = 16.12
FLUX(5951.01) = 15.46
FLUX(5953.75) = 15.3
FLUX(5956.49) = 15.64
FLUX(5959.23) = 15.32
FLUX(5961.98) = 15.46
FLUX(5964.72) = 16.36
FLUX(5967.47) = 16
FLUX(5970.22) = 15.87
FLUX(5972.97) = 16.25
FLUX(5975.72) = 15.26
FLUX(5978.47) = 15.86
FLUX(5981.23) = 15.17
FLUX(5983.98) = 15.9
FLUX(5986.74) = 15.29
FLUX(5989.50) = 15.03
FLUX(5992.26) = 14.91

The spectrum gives 2.0 AA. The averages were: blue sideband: 15.8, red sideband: 15.4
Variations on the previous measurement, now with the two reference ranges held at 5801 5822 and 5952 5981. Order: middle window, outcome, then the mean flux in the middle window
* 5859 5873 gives 0.56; 15.4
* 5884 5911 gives 4.55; 13.3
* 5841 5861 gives 0.69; 15.6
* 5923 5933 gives 0.16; 15.6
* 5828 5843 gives 0.17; 16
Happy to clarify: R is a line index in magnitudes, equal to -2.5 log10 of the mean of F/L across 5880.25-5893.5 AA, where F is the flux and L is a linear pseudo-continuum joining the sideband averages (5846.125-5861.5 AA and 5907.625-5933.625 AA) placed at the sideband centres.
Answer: 0.21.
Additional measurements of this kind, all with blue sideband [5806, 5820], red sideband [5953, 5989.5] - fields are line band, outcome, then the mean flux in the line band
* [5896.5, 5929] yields 0.06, 15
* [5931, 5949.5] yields 0.02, 15.5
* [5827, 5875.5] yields 0.03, 15.8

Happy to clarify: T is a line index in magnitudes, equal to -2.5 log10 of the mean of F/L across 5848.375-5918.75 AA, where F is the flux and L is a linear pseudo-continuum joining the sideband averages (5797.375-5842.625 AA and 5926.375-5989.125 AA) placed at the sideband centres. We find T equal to 0.100 mag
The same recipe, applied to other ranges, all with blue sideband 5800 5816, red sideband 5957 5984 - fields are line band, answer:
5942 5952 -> 0.01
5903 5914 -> 0.06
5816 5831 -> -0.02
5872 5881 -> 0.03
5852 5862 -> 0.05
